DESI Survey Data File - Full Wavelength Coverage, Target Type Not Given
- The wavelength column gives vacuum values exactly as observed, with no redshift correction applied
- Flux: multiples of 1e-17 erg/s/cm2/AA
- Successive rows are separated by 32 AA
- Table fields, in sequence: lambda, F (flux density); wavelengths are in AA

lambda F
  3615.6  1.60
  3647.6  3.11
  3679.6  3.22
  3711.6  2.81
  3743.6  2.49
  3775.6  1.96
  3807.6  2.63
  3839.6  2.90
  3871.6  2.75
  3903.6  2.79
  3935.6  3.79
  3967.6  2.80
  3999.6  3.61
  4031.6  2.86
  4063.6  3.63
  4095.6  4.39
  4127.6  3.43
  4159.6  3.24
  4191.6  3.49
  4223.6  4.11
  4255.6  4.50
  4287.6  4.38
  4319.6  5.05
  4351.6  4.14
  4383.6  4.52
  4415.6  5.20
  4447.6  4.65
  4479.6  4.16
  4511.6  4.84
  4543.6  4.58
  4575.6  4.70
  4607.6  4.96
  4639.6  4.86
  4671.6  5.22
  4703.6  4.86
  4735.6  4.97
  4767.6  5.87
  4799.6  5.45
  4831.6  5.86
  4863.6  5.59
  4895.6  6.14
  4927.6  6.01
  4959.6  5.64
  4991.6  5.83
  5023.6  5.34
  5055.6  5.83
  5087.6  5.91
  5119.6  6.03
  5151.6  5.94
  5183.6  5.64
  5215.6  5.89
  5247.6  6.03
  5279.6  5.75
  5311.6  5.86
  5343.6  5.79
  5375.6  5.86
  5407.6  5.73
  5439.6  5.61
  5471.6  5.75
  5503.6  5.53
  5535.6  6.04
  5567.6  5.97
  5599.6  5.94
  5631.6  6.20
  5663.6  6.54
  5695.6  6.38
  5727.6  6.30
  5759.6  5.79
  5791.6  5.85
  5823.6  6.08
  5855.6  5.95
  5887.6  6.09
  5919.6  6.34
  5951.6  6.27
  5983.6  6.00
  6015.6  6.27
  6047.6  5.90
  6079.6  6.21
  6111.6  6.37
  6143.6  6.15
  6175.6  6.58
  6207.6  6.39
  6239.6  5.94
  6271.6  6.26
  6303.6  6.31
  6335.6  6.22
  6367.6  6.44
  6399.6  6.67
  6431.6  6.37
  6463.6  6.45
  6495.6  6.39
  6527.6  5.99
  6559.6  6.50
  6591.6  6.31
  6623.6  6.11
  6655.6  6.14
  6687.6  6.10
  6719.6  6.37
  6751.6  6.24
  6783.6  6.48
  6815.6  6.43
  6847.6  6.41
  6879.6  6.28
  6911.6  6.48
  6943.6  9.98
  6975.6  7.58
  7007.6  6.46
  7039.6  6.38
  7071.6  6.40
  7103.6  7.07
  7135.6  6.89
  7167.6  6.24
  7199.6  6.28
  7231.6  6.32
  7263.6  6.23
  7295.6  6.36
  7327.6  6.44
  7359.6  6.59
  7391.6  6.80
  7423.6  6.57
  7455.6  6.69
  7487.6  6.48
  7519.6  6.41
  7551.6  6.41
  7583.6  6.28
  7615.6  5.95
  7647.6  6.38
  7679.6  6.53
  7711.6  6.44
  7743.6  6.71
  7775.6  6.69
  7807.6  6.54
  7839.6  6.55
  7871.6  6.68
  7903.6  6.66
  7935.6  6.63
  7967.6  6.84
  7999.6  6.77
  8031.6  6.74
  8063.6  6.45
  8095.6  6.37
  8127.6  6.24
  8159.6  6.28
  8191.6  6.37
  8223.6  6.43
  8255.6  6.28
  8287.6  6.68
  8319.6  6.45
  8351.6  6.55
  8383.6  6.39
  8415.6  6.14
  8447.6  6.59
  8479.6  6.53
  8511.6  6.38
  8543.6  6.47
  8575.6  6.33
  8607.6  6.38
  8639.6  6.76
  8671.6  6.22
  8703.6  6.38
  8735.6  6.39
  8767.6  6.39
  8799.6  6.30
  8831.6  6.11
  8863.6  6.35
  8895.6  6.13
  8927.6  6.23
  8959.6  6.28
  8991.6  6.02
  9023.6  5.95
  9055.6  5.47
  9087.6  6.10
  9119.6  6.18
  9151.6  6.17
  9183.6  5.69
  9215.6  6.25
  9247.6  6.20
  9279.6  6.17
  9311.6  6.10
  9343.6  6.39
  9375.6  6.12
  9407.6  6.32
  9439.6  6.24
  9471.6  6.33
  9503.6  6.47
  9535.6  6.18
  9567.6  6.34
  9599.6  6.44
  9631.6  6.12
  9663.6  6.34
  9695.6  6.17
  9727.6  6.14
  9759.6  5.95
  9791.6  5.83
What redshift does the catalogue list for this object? 0.059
